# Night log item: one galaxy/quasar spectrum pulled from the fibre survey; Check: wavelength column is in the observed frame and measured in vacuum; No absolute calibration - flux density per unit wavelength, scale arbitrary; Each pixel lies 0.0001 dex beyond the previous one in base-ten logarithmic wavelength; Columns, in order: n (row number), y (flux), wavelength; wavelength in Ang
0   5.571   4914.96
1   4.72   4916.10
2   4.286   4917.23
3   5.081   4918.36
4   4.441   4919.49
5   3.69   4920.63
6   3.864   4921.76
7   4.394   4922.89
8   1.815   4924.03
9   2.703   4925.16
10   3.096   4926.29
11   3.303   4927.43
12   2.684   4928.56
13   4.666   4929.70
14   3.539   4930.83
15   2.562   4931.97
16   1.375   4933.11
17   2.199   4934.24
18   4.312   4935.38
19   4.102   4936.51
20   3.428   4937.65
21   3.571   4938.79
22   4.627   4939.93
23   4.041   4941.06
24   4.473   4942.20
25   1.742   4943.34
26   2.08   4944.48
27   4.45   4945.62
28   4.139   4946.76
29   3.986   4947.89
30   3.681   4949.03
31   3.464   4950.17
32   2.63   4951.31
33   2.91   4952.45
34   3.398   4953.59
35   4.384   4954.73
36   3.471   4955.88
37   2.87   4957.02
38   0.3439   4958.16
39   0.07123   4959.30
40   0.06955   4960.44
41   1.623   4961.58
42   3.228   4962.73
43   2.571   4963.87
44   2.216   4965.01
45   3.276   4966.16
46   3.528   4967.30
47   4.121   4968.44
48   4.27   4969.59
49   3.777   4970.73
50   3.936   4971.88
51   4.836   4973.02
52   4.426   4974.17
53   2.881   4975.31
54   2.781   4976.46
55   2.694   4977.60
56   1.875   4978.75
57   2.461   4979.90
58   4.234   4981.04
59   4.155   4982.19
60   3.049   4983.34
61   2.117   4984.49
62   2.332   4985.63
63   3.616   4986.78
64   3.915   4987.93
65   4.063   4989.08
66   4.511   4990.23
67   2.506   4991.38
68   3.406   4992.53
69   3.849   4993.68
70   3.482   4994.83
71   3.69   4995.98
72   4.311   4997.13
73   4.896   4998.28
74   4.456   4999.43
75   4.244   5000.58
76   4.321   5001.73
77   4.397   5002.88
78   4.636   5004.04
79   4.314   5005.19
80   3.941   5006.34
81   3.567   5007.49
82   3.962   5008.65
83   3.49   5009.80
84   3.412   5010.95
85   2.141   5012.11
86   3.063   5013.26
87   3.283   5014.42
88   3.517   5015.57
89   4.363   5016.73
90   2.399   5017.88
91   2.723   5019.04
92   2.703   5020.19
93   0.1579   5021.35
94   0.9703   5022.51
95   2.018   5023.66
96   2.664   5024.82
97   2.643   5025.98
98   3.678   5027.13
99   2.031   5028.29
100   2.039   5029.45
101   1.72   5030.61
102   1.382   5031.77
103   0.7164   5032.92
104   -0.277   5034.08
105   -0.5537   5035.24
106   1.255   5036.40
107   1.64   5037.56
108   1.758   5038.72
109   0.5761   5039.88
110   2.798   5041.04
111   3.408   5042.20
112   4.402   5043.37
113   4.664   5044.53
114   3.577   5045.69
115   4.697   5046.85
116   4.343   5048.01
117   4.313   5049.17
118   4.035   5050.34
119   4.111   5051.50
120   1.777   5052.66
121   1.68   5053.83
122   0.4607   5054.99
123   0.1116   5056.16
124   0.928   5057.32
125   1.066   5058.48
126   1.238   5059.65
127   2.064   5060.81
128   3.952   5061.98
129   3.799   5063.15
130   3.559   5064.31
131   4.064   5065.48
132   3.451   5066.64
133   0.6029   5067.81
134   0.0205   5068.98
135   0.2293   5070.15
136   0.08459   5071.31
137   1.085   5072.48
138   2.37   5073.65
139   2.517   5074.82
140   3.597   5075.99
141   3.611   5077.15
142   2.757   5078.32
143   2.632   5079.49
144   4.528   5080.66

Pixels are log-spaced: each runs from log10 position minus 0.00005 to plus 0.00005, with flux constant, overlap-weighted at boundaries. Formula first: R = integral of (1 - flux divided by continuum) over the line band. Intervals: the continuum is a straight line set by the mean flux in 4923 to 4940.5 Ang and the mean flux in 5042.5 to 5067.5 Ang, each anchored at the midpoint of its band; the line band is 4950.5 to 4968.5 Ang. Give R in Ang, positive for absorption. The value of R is 3.72 Ang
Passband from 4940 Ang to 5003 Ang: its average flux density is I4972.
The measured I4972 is 3.32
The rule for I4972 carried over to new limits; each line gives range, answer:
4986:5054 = 3.04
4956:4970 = 2.36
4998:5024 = 3.34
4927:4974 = 3.18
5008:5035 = 2.35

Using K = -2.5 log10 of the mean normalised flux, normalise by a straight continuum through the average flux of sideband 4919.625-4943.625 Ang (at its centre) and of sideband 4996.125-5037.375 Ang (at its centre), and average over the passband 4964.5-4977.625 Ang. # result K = -0.16 mag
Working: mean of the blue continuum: 3.38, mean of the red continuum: 2.81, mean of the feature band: 3.6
